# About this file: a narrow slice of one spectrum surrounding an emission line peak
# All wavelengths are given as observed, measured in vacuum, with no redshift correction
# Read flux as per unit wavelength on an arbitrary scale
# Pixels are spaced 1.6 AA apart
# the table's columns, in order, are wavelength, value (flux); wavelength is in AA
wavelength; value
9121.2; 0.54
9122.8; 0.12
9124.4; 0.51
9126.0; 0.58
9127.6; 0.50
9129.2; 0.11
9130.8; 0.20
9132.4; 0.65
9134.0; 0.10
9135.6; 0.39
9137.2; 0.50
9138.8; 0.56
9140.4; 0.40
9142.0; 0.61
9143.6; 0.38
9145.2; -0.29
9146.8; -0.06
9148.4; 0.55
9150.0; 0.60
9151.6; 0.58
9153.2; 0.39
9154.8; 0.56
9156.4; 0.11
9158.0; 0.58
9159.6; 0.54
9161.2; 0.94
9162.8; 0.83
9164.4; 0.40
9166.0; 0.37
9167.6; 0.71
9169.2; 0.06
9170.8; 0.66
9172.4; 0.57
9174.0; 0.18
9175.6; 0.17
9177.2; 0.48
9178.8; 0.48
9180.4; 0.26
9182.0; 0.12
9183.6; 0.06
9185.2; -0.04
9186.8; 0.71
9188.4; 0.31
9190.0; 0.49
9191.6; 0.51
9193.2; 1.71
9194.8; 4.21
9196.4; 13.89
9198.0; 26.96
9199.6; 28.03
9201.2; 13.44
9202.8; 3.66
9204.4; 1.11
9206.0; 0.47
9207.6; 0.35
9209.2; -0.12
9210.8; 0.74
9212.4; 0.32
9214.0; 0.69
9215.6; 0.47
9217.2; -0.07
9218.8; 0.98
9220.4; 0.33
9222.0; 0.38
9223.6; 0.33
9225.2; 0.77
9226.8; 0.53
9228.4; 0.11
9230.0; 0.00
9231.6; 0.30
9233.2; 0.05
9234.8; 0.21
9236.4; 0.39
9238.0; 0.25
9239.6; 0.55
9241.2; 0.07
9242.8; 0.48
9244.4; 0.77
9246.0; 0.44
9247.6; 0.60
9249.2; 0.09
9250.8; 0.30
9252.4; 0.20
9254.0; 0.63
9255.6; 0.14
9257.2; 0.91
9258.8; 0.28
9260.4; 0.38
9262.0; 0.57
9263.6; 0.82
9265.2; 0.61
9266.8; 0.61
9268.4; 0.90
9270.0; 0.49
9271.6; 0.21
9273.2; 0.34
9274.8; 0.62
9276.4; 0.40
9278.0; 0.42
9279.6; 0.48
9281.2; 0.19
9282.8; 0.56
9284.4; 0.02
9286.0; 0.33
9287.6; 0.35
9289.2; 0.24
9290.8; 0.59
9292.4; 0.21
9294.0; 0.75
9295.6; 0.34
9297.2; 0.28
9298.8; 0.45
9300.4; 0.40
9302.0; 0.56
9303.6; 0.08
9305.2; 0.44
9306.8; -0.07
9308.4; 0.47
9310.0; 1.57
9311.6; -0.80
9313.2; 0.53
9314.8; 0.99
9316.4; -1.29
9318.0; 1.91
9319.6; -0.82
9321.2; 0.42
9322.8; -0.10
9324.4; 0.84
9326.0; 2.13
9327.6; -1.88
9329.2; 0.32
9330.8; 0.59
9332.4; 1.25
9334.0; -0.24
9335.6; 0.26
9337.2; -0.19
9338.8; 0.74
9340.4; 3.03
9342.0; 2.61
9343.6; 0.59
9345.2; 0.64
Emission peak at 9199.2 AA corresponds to [O III] 5007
